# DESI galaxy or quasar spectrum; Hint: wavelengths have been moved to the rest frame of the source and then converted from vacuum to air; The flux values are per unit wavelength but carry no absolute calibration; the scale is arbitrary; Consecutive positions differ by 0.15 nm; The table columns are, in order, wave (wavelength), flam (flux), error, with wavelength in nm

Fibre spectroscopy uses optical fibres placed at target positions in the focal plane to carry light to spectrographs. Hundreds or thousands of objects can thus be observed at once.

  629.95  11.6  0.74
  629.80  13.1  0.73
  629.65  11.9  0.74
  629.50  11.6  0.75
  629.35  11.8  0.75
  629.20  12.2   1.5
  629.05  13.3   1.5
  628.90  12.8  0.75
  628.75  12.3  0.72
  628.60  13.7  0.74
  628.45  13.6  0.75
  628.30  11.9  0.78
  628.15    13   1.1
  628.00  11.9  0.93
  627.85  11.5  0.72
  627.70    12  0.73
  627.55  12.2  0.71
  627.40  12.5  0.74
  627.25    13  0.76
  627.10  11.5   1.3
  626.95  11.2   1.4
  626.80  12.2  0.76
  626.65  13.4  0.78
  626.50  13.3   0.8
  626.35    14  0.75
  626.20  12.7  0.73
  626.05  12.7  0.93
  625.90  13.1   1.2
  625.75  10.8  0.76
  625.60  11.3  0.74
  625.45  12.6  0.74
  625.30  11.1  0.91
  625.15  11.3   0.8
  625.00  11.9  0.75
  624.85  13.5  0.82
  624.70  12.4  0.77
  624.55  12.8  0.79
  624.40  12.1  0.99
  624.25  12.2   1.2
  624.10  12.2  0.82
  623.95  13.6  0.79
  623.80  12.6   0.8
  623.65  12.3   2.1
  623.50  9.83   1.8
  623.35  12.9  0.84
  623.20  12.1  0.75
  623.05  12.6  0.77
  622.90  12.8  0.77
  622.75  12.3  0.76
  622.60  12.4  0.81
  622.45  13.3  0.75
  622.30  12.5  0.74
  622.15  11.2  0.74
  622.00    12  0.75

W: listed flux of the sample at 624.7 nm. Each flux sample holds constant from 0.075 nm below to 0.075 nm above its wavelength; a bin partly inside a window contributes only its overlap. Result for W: 12.4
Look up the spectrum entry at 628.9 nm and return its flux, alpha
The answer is 12.8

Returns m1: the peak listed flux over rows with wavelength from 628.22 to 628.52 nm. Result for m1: 13.6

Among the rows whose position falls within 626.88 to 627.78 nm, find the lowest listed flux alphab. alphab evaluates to 11.2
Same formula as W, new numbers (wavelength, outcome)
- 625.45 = 12.6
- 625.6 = 11.3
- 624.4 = 12.1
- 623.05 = 12.6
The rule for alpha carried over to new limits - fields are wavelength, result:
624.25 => 12.2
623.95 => 13.6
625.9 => 13.1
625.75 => 10.8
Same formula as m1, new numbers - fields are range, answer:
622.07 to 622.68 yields 13.3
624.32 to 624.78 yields 12.8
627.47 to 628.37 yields 13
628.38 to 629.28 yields 13.7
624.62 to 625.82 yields 13.5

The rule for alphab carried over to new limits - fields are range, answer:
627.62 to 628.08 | 11.5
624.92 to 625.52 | 11.1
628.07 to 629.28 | 11.9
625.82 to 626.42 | 12.7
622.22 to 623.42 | 12.1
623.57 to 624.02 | 12.3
